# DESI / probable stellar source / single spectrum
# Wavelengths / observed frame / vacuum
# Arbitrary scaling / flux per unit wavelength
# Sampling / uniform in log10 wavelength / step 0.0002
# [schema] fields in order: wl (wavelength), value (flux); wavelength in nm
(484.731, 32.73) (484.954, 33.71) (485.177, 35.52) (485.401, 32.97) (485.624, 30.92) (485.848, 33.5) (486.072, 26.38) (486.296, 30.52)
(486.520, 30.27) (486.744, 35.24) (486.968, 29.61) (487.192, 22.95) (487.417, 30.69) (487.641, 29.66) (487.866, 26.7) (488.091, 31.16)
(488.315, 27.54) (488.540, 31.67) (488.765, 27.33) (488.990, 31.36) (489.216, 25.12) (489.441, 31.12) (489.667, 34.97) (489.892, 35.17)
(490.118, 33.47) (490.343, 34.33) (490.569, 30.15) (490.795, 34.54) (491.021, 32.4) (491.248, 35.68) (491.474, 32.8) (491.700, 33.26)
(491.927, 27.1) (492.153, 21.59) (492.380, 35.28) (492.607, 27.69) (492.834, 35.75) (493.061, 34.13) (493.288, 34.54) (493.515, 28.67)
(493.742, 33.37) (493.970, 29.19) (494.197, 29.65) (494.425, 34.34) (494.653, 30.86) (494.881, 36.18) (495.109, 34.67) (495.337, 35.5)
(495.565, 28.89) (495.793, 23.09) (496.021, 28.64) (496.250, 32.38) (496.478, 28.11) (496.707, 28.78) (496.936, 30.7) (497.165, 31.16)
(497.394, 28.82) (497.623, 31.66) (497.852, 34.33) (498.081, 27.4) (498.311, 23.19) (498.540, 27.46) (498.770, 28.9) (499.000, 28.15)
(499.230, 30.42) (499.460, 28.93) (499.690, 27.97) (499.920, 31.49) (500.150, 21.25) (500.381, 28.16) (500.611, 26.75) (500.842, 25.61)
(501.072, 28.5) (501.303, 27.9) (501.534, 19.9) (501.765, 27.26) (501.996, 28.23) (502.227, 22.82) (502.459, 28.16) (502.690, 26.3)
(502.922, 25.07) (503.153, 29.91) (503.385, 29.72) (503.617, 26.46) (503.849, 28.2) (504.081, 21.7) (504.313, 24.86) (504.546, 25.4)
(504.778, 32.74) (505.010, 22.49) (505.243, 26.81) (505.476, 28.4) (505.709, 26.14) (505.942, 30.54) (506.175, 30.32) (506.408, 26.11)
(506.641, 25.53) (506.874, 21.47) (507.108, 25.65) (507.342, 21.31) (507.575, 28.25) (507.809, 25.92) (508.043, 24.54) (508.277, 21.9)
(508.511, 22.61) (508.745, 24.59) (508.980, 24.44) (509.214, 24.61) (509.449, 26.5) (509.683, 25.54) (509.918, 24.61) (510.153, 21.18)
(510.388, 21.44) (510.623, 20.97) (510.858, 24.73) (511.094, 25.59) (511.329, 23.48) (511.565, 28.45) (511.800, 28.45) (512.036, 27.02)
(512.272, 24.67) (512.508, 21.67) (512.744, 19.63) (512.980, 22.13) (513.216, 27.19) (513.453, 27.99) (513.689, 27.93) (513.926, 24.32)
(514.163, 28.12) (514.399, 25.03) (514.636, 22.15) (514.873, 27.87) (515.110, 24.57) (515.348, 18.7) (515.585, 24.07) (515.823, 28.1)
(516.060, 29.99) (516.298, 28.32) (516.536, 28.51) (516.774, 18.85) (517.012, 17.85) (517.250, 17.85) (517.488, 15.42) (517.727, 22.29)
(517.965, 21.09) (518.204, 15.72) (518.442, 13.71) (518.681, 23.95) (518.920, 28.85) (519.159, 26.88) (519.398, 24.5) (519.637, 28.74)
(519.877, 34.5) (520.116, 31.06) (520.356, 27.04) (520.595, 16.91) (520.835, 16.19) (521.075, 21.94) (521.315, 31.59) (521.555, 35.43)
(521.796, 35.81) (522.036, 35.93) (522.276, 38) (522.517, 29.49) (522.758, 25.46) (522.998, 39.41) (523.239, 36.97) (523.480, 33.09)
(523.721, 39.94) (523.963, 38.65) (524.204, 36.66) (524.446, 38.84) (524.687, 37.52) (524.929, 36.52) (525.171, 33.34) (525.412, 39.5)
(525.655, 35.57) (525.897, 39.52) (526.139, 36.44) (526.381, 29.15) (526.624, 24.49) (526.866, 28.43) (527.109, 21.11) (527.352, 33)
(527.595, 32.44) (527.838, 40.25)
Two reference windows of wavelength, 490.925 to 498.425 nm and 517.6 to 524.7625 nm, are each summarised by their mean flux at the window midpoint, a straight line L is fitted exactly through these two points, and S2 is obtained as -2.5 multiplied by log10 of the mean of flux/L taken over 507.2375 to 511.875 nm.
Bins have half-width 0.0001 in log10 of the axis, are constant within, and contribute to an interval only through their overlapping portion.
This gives 0.23 mag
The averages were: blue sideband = 30.9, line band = 24.4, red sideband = 29.5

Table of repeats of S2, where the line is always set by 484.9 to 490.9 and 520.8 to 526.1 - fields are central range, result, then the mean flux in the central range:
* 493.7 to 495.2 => -0.03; 32.5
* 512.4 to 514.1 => 0.34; 24.5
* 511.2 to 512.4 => 0.26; 26.4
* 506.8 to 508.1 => 0.32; 24.6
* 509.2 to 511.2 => 0.36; 23.9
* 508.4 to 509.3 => 0.35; 24.1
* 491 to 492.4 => 0.02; 30.8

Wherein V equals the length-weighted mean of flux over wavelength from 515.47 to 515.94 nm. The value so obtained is 26.1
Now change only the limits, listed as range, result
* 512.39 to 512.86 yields 20.7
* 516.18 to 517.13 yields 23.4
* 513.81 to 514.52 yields 25.8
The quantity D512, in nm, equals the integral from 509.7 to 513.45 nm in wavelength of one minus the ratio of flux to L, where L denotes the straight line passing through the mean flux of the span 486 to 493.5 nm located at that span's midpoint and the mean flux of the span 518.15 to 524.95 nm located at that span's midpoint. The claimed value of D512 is 0.77 nm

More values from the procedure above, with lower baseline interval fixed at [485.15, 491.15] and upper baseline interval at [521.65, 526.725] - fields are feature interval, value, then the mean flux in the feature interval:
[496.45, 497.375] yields 0.06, 29.7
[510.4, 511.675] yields 0.35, 24.3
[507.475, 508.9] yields 0.37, 24.6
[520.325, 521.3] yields 0.38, 21.1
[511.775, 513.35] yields 0.45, 24.2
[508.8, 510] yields 0.30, 25.1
